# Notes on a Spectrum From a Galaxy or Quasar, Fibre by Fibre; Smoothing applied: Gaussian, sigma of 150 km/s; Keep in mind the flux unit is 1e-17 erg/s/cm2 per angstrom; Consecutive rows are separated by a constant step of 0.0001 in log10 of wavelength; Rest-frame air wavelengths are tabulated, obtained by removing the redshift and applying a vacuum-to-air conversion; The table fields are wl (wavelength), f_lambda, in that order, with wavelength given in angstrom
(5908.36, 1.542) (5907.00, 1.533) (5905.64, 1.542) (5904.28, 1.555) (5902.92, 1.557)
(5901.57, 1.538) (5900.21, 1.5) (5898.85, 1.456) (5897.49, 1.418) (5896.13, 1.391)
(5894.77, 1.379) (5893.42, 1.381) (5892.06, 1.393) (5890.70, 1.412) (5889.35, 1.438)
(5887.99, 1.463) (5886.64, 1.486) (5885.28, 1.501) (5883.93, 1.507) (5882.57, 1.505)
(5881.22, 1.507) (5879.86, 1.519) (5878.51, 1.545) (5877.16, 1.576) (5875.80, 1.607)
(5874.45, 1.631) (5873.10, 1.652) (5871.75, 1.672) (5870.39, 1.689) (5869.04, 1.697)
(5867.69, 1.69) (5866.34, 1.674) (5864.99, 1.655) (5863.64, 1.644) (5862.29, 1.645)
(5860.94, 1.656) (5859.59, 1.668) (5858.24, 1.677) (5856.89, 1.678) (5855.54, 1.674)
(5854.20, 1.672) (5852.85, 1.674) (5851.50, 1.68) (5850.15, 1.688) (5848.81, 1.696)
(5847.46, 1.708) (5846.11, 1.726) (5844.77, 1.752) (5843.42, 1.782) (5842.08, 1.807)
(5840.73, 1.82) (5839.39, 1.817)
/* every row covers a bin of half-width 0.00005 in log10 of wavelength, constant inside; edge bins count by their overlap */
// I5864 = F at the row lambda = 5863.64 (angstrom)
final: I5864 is 1.644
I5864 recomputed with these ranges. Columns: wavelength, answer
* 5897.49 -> 1.418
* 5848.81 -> 1.696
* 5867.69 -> 1.69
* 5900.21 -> 1.5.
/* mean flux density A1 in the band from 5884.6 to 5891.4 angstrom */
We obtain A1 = 1.46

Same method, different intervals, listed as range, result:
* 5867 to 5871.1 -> 1.69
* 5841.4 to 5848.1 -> 1.75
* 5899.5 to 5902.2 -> 1.52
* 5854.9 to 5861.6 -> 1.67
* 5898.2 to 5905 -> 1.52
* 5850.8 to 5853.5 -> 1.67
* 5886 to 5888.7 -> 1.47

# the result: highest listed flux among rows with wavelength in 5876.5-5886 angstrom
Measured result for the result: 1.576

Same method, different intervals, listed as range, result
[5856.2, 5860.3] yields 1.678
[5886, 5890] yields 1.486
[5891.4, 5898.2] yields 1.418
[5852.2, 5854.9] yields 1.674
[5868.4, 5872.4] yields 1.697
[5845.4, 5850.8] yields 1.726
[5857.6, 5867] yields 1.677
